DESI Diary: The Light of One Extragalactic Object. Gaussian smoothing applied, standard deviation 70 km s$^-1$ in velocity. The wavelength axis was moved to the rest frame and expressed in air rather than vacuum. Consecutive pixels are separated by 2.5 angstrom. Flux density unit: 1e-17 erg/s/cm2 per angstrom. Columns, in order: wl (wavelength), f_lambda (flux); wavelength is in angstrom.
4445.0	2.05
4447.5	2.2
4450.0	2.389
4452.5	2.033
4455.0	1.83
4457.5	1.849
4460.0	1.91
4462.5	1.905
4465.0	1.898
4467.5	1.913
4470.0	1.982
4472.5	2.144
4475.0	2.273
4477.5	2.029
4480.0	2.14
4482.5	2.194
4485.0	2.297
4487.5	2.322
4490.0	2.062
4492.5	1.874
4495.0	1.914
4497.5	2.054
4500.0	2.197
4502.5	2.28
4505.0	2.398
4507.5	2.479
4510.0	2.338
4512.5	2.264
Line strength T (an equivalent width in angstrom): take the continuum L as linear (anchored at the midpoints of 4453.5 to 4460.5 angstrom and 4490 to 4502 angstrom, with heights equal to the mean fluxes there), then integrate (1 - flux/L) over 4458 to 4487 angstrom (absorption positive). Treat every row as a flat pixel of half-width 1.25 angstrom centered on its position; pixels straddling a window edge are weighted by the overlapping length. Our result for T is -2.0 angstrom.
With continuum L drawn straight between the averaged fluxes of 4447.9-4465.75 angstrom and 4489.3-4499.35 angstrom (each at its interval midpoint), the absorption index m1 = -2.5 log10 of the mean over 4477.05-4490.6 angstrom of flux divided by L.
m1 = -0.11 mag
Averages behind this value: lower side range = 1.99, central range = 2.19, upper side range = 1.98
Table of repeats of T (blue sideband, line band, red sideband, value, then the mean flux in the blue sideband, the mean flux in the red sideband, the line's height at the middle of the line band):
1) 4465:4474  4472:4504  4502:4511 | 0.7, 2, 2.38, 2.19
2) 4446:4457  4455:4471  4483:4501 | 1.5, 2.09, 2.11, 2.1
